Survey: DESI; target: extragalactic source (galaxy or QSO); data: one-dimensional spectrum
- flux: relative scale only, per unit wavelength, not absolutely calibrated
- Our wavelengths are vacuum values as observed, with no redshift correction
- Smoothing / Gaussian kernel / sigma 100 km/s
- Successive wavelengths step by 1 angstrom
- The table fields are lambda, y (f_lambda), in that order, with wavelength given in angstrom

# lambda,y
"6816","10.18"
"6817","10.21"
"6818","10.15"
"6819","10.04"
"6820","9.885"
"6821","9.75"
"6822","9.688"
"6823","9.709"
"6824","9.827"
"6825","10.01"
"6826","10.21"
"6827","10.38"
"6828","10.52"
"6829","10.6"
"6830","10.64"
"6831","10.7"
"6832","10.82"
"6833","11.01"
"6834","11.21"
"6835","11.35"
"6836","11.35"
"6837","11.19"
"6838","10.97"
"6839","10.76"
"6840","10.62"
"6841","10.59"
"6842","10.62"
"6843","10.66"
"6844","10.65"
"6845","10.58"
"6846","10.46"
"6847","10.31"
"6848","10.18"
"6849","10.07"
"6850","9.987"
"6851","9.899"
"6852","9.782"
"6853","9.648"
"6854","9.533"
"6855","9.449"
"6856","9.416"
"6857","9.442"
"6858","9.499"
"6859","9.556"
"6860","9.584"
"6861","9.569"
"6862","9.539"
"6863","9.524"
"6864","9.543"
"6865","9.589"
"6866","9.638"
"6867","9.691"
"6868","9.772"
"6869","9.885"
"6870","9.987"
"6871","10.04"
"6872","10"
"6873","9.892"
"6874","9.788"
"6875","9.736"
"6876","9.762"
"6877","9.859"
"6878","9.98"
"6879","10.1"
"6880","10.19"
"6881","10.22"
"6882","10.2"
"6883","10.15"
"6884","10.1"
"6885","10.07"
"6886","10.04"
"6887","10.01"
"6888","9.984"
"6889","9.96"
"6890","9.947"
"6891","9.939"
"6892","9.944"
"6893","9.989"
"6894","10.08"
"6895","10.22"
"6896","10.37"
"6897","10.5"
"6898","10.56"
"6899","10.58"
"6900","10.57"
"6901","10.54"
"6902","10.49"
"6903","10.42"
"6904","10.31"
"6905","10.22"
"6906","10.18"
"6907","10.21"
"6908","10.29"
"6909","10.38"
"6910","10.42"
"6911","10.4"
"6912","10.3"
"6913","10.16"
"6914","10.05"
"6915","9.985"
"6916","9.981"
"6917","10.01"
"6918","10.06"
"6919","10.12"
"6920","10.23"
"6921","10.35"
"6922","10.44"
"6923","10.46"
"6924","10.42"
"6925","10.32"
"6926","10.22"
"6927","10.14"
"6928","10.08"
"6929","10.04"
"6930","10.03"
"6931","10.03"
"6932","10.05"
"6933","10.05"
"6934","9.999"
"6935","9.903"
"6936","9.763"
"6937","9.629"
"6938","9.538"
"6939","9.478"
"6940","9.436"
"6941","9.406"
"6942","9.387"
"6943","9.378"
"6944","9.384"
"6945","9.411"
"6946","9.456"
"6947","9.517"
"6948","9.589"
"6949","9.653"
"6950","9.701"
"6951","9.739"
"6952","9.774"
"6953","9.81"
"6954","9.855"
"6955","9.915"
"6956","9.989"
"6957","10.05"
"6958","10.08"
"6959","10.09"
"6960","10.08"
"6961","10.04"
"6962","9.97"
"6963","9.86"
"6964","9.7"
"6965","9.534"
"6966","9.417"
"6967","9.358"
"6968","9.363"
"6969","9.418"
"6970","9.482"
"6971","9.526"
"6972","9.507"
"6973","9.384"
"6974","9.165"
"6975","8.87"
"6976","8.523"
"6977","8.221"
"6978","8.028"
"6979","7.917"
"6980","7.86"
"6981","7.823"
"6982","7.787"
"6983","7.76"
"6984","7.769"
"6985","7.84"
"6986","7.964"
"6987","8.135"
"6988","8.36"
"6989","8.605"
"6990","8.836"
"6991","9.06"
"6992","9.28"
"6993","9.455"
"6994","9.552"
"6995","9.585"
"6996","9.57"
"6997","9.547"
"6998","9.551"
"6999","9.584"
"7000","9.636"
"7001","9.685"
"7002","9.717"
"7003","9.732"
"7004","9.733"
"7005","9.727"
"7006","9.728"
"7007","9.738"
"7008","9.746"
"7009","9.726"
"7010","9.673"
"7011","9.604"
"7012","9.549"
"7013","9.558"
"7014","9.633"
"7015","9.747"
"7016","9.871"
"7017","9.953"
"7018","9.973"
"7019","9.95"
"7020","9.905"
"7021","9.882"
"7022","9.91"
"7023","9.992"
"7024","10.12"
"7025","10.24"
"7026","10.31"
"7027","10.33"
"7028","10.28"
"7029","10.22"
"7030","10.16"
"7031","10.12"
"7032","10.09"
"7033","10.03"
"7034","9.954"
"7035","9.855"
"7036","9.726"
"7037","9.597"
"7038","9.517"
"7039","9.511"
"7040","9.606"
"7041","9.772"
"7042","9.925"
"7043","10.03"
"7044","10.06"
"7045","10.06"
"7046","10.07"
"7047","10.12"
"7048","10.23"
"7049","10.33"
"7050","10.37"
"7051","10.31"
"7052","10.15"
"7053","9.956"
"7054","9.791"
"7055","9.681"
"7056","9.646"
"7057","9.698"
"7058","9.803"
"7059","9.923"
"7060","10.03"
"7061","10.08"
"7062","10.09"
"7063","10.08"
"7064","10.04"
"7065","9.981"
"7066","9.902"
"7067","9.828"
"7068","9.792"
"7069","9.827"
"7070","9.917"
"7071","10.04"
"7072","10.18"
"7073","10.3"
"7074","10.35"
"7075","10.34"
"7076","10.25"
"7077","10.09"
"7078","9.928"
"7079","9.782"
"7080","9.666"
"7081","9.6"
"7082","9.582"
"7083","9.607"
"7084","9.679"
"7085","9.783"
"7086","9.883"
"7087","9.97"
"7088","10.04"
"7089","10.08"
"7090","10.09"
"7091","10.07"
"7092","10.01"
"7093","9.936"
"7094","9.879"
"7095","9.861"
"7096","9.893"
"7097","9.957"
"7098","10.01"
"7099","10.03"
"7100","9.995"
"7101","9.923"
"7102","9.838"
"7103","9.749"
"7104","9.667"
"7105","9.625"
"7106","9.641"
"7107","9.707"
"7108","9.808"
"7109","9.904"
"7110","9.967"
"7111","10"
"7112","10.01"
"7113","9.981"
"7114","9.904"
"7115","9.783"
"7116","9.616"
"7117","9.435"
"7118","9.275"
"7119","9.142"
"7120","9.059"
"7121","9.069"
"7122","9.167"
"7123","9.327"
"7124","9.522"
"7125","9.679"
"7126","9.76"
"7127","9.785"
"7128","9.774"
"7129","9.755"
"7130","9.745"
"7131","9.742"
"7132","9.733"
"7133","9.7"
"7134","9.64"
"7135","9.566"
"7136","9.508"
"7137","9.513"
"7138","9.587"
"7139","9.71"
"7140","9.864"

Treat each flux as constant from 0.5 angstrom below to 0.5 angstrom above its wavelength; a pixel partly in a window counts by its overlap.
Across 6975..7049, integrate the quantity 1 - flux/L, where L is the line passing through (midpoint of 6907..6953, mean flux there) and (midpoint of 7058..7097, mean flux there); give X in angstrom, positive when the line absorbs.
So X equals 3.6 angstrom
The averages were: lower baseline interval 9.94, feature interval 9.47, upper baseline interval 9.96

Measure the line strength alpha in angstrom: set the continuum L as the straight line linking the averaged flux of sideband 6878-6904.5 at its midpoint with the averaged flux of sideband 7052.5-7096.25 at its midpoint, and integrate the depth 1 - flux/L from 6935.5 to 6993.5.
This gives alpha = 5.1 angstrom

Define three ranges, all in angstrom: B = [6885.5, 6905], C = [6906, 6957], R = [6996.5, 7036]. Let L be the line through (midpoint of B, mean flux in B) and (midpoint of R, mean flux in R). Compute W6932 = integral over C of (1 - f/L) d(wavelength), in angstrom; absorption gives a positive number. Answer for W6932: 0.9 angstrom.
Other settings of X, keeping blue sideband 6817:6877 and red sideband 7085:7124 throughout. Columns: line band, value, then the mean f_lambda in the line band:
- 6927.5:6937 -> 0.0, 9.97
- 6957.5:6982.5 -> 2.0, 9.16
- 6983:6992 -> 1.4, 8.34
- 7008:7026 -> 0.1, 9.85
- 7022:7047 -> -0.3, 9.98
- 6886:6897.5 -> 0.0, 10.1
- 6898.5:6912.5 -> -0.5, 10.4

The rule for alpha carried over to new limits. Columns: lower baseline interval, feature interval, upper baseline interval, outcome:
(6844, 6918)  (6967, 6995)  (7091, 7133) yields 3.4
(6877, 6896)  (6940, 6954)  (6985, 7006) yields 0.1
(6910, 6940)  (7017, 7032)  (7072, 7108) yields -0.2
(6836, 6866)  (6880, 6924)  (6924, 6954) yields -1.5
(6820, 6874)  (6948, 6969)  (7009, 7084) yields 0.5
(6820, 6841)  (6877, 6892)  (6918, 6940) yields 0.3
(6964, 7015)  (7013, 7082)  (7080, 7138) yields -4.1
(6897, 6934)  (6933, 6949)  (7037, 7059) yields 1.0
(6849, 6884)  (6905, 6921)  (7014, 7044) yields -0.6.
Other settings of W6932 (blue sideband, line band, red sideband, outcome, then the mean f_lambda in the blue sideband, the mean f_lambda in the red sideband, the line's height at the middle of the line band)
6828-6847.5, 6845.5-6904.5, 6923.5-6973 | 2.6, 10.8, 9.76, 10.4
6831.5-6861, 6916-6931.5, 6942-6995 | -1.0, 10.3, 9.18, 9.59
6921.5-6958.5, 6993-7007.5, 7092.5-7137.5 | 0.2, 9.84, 9.7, 9.79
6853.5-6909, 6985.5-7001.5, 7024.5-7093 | 1.3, 9.98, 9.98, 9.98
